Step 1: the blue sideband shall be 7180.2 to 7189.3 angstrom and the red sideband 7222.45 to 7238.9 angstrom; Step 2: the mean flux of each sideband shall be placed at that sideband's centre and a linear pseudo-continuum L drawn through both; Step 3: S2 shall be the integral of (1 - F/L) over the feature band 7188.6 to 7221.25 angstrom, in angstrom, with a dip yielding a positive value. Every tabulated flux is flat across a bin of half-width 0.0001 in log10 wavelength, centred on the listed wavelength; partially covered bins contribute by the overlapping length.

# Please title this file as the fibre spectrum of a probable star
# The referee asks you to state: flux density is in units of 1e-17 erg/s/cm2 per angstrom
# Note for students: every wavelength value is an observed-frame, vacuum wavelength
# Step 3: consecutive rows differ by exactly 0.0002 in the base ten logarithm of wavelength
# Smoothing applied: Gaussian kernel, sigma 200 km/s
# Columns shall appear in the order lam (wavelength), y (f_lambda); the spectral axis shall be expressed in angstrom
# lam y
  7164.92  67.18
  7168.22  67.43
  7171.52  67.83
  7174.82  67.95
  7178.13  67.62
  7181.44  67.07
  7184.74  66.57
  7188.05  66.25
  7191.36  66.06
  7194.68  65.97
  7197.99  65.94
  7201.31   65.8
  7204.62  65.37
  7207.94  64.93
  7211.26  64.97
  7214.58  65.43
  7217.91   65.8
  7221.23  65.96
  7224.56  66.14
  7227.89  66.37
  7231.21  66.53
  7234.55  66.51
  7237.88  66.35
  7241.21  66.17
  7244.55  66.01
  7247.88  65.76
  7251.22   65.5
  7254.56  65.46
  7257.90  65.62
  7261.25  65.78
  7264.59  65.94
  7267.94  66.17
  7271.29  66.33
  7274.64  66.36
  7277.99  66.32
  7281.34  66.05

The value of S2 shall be 0.4 angstrom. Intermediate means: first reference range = 66.7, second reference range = 66.4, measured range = 65.6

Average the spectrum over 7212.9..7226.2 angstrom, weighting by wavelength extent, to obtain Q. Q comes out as 65.8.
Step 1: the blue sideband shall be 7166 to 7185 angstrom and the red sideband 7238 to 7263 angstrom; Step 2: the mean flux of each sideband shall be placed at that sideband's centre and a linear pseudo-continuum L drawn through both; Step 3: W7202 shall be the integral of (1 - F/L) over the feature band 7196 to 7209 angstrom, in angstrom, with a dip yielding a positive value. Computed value 0.3 angstrom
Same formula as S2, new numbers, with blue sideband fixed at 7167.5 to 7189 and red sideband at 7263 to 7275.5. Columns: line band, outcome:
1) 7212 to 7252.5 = 0.36 angstrom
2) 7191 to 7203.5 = 0.21 angstrom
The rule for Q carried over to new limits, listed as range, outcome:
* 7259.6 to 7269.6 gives 66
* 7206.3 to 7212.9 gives 65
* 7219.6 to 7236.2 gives 66.3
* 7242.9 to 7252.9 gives 65.8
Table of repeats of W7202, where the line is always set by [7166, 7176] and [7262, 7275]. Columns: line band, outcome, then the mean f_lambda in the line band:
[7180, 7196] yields 0.3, 66.4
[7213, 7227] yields 0.2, 65.8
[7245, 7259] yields 0.2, 65.7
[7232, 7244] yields 0.1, 66.3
